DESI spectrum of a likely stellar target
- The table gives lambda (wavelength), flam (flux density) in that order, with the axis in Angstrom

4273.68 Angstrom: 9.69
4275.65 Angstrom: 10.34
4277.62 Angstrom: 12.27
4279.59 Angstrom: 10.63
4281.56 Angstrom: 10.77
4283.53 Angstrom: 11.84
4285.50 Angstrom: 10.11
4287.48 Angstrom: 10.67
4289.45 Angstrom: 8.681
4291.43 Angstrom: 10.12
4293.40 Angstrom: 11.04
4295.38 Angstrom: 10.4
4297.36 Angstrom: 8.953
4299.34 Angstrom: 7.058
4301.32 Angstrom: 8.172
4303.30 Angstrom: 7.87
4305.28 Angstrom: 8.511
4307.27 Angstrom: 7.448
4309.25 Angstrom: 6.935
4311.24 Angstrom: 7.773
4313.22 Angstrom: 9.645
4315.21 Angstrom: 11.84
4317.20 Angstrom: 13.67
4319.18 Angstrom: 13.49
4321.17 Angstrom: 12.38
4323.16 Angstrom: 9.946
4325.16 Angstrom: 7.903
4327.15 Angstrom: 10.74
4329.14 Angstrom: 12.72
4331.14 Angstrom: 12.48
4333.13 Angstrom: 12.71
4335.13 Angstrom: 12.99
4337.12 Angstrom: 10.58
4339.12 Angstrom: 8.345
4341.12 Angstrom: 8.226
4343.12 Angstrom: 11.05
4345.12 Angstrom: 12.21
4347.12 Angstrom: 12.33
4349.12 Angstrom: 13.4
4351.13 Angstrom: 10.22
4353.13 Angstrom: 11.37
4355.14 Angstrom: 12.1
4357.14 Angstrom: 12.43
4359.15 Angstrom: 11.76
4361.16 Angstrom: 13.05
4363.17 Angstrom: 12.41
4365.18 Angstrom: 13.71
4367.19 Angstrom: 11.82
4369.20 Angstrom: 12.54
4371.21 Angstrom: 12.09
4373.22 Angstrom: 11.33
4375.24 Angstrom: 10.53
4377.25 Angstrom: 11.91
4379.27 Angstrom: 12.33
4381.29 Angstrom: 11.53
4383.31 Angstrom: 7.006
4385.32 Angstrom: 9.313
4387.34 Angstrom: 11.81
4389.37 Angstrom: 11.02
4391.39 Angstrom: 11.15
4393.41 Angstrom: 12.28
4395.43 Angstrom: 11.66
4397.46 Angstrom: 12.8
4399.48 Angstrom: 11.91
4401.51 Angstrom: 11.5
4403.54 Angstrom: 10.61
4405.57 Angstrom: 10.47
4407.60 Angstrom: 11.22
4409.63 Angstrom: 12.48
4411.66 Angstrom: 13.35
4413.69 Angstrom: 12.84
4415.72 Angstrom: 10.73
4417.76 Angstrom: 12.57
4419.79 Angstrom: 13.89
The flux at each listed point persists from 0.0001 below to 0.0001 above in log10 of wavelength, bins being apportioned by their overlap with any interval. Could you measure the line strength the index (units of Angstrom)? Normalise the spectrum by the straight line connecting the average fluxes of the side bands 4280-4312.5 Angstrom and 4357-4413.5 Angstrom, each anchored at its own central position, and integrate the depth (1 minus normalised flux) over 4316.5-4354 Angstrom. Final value -4.2 Angstrom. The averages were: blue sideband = 9.18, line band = 11.4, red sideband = 11.6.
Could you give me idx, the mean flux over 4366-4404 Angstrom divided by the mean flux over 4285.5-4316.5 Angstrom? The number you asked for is 1.25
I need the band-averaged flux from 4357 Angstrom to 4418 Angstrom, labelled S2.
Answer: 11.7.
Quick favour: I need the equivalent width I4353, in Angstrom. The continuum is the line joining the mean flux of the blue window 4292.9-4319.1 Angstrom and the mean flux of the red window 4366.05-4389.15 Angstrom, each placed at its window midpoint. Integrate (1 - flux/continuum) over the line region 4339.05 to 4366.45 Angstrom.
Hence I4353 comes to -3.2 Angstrom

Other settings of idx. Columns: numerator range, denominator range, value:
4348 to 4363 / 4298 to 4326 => 1.27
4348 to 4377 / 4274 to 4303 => 1.20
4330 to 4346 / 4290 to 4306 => 1.23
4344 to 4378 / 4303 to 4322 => 1.21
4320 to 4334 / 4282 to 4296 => 1.08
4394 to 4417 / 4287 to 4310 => 1.34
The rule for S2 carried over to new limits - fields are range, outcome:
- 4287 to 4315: 8.86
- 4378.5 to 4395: 10.8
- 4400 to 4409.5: 11.1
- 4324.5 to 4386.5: 11.4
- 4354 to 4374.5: 12.3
